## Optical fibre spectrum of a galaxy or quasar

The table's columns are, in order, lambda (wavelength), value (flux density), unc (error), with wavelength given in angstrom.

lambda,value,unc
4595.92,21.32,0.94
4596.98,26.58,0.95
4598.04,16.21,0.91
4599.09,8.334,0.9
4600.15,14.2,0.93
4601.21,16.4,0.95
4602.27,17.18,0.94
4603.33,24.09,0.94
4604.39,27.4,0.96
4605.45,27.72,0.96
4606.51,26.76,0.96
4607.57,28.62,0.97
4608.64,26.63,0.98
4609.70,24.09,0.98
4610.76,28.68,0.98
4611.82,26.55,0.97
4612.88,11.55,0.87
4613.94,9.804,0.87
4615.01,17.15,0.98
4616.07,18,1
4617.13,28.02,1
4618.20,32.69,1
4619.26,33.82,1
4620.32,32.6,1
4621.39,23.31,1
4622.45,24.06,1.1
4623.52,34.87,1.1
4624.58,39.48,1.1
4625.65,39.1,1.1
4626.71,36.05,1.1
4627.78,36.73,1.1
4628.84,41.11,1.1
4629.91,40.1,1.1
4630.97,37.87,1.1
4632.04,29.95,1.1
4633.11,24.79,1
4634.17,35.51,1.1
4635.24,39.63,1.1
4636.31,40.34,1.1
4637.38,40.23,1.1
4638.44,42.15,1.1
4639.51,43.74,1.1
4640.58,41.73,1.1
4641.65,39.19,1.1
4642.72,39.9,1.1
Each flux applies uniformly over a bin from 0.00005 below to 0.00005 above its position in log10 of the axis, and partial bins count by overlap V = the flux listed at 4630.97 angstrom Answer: 37.87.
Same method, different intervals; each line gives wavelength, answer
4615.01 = 17.15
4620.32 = 32.6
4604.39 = 27.4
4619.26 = 33.82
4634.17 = 35.51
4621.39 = 23.31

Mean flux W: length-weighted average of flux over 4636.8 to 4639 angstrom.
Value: 41.3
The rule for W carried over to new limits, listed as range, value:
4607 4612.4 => 26.8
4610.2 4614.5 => 19.2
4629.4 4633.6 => 33.2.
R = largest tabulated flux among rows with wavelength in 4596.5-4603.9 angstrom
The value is 26.58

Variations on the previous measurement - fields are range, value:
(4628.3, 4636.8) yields 41.11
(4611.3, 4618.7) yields 32.69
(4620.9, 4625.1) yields 39.48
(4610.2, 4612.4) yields 28.68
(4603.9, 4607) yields 27.72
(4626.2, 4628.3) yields 36.73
